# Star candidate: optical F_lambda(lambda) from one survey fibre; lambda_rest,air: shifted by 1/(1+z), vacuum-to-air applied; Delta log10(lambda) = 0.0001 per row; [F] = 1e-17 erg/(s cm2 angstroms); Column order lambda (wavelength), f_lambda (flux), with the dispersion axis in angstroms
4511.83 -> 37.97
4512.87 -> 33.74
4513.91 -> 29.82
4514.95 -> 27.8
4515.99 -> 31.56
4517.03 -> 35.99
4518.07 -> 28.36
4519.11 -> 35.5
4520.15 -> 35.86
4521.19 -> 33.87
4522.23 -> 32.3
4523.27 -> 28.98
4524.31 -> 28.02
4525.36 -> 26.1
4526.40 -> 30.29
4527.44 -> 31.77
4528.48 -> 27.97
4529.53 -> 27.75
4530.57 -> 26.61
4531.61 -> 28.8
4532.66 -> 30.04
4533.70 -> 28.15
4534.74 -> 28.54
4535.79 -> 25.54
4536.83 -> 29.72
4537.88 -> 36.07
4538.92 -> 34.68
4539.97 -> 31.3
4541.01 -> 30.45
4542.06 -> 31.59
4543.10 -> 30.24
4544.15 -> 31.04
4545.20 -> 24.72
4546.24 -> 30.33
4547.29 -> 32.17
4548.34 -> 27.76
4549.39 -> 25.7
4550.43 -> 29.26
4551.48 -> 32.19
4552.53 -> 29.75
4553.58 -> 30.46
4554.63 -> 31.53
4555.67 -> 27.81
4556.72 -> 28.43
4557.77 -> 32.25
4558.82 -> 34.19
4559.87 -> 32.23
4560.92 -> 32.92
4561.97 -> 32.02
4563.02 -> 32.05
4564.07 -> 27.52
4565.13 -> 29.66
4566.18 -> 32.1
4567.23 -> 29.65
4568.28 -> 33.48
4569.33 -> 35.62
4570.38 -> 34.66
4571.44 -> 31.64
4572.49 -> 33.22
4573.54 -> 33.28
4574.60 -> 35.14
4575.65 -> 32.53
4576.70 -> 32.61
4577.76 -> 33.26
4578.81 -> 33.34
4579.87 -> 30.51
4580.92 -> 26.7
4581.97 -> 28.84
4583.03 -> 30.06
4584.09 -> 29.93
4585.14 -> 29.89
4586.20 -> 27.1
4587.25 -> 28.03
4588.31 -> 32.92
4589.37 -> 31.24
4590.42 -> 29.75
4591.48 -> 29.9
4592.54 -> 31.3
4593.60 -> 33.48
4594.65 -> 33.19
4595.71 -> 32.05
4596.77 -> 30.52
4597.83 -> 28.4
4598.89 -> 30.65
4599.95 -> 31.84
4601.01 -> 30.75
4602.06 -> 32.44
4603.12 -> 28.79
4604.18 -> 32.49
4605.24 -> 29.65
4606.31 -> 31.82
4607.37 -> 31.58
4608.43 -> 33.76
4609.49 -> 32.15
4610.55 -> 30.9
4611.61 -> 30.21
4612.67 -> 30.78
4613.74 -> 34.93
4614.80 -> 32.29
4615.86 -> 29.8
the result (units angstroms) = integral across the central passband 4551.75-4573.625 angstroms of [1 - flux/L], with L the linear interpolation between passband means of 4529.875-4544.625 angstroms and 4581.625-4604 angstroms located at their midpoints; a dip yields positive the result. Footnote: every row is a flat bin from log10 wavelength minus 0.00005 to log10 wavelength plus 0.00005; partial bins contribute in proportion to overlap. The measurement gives -0.9 angstroms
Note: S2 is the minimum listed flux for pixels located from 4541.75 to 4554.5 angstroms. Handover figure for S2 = 24.72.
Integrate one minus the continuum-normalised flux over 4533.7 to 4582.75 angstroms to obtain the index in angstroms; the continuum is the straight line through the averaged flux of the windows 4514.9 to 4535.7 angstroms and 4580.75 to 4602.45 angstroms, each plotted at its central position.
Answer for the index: -1.1 angstroms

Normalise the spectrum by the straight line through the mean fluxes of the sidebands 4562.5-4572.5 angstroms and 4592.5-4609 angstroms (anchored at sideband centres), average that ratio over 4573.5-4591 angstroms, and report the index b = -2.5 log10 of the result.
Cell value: 0.03 mag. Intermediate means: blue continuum 31.9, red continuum 31.4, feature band 30.8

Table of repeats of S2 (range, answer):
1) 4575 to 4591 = 26.7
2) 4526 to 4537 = 25.54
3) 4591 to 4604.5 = 28.4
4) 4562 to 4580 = 27.52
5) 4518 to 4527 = 26.1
